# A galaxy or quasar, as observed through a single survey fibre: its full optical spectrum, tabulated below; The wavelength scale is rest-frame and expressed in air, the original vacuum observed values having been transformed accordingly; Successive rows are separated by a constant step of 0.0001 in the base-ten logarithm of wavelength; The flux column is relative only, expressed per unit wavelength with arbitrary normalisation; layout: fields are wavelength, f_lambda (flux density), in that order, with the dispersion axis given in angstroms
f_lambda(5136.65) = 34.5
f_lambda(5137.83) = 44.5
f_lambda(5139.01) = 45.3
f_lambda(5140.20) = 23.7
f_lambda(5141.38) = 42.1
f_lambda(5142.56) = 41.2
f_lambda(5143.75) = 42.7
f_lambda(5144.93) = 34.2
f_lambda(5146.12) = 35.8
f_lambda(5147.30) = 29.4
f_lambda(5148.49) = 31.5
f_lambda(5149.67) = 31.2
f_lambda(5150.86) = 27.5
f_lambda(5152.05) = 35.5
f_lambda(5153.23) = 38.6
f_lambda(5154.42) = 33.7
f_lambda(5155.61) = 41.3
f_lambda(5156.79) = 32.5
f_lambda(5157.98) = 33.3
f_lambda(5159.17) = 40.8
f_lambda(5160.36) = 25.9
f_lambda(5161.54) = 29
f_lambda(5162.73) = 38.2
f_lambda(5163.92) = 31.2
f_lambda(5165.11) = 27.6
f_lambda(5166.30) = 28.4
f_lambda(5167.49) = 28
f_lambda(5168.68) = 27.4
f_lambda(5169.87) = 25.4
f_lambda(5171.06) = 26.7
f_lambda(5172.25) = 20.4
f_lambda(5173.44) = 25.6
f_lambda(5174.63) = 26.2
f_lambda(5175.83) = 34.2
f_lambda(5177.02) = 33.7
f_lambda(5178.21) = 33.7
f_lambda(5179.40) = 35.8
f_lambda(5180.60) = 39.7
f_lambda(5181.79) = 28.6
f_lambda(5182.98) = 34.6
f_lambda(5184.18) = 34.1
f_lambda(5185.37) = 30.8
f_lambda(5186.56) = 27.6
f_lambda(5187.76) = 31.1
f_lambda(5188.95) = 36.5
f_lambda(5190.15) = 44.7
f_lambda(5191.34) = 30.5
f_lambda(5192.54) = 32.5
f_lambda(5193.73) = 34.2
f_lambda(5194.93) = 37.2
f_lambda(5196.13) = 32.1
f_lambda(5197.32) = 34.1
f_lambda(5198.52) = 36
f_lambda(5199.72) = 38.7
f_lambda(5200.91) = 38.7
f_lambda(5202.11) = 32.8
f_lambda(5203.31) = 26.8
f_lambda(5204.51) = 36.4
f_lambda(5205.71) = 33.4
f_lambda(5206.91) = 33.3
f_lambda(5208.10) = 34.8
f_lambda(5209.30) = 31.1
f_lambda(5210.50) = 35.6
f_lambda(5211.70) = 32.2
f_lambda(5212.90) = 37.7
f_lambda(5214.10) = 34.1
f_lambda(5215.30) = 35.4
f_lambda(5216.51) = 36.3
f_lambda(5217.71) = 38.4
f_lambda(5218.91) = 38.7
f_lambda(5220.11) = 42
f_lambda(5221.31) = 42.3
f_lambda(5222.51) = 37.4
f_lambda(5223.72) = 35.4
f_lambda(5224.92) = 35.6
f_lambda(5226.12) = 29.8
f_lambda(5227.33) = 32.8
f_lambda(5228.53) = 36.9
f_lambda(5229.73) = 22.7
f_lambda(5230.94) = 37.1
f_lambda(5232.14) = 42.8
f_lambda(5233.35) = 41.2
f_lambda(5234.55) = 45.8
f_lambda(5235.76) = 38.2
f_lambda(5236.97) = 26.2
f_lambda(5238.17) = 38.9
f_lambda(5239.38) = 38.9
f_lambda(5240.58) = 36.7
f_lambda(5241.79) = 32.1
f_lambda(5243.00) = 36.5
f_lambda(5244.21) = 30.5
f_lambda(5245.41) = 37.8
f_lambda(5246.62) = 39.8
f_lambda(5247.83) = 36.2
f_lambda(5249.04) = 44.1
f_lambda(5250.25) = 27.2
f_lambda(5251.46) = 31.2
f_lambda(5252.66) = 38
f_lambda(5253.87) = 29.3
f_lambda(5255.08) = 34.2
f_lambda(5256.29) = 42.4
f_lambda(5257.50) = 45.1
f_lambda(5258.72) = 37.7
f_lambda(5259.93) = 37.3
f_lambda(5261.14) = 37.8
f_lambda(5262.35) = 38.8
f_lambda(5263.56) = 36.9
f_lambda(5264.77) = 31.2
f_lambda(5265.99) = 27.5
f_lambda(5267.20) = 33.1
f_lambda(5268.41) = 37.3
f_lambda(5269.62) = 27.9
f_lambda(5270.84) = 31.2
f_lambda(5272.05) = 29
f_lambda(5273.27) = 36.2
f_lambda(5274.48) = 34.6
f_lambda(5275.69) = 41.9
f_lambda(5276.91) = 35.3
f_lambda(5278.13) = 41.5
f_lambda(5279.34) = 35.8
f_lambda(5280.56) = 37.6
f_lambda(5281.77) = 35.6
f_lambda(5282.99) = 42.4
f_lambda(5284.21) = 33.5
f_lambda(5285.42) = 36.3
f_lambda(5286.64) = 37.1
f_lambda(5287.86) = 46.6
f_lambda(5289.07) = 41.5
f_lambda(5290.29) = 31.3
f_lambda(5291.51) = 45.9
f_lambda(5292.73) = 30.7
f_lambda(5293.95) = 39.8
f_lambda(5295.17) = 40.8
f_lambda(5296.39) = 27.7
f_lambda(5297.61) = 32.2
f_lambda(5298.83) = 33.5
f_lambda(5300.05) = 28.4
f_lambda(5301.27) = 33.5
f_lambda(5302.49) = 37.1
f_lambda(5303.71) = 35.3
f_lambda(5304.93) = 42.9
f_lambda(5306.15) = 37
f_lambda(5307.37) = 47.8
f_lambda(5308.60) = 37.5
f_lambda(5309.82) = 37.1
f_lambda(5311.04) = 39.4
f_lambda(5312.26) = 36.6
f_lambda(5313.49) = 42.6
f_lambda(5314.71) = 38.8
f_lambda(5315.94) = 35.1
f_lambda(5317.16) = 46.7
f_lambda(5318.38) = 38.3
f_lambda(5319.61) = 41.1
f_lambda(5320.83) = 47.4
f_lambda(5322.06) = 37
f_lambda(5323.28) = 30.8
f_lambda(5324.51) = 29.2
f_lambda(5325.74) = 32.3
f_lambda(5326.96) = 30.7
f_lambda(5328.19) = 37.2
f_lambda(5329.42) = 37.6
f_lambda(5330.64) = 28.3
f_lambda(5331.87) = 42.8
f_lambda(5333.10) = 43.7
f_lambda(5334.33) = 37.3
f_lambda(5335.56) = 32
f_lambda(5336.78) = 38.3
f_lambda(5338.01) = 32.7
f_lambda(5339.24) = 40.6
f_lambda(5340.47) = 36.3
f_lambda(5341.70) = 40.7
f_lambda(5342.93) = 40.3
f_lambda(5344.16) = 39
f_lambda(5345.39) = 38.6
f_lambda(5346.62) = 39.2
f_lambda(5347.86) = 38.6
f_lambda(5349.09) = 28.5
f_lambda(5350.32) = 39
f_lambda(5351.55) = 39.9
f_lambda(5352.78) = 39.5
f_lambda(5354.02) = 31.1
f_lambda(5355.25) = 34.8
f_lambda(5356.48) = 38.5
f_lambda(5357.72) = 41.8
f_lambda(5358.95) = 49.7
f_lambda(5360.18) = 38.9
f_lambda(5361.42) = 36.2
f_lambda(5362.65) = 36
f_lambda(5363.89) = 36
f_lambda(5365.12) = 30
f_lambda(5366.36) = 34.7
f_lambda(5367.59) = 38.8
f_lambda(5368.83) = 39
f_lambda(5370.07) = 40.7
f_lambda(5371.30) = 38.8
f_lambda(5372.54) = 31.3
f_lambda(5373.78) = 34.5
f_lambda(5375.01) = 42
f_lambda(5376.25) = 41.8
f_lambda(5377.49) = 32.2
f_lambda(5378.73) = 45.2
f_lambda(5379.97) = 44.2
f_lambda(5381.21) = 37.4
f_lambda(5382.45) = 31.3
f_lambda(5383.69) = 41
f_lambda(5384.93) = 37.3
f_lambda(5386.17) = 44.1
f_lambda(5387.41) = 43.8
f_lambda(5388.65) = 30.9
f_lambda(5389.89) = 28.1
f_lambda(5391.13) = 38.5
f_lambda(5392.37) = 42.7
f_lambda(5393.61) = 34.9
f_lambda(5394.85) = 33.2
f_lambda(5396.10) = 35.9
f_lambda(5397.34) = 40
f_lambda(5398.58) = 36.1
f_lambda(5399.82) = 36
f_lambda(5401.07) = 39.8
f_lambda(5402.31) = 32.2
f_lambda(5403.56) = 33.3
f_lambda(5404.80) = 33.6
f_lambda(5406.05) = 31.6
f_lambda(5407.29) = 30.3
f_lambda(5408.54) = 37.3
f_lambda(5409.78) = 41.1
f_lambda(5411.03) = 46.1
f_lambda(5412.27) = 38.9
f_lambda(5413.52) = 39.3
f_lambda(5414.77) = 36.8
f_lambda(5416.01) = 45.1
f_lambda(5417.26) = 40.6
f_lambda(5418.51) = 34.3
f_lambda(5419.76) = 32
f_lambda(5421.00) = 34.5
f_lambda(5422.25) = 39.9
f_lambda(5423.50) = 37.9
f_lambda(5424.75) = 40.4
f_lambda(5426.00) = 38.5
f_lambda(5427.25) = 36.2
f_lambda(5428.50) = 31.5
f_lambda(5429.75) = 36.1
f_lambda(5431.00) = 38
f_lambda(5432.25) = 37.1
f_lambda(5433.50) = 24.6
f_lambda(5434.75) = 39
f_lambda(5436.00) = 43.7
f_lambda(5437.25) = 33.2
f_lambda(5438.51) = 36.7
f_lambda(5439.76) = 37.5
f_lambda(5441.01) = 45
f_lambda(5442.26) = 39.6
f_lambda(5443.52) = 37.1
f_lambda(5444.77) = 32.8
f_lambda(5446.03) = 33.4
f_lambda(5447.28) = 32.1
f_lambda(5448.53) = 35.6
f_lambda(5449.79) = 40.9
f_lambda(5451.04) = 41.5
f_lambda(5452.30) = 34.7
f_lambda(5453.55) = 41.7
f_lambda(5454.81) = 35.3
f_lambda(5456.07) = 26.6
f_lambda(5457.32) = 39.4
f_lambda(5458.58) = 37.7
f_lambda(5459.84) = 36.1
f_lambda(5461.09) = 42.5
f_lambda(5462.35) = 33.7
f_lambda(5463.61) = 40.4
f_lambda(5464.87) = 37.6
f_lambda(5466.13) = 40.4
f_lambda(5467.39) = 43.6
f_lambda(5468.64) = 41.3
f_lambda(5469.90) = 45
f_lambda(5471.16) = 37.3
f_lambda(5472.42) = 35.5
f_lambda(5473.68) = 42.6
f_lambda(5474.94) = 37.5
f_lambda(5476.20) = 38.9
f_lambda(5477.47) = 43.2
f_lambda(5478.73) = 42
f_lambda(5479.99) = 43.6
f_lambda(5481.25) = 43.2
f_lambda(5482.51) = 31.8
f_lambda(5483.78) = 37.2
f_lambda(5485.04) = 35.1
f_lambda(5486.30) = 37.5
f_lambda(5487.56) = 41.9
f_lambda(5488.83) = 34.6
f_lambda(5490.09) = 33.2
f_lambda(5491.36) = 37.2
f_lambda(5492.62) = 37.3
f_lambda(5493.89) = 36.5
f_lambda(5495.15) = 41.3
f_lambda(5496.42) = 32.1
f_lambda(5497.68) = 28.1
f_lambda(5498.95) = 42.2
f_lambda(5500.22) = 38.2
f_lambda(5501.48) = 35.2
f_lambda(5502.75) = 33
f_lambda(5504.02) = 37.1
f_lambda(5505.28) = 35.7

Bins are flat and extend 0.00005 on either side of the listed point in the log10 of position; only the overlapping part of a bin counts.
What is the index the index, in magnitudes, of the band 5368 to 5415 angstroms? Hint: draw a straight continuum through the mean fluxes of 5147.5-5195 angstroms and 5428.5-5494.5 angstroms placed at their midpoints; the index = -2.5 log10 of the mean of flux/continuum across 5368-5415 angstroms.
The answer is -0.03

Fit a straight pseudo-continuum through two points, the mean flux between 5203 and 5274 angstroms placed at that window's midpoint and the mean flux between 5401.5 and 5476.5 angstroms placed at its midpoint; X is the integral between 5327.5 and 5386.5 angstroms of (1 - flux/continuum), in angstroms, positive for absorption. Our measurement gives -1.96 angstroms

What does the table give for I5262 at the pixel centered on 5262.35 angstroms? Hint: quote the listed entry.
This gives 38.8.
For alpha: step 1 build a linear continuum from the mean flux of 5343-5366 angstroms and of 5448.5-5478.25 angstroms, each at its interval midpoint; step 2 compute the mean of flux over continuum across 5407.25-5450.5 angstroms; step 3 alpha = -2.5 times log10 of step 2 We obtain 0.03 mag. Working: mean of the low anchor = 37.5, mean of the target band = 37.3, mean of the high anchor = 38.8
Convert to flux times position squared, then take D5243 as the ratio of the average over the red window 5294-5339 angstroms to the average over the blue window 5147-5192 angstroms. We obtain 1.23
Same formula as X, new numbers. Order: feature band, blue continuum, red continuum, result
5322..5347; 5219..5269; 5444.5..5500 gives 0.3 angstroms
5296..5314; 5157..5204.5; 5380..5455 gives -1.0 angstroms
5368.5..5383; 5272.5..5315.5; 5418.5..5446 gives -0.5 angstroms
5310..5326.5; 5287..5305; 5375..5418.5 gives -0.6 angstroms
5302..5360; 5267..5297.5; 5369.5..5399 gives -1.5 angstroms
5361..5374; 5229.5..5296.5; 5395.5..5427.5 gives 0.3 angstroms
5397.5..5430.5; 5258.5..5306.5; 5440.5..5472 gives 0.5 angstroms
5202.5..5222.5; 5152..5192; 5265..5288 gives -1.3 angstroms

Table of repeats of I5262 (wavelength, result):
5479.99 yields 43.6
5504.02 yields 37.1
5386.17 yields 44.1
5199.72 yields 38.7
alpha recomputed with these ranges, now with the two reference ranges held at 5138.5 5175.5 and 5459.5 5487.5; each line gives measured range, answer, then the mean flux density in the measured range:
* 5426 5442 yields 0.053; 36.7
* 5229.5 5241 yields -0.100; 37.3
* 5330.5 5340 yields -0.032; 37.4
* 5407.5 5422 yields -0.011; 38.5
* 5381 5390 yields 0.007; 37.2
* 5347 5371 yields -0.019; 37.5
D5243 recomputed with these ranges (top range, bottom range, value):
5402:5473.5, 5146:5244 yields 1.21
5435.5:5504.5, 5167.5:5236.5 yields 1.22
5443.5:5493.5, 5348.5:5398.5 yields 1.05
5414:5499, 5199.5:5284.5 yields 1.14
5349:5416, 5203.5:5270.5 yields 1.11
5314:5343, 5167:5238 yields 1.15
